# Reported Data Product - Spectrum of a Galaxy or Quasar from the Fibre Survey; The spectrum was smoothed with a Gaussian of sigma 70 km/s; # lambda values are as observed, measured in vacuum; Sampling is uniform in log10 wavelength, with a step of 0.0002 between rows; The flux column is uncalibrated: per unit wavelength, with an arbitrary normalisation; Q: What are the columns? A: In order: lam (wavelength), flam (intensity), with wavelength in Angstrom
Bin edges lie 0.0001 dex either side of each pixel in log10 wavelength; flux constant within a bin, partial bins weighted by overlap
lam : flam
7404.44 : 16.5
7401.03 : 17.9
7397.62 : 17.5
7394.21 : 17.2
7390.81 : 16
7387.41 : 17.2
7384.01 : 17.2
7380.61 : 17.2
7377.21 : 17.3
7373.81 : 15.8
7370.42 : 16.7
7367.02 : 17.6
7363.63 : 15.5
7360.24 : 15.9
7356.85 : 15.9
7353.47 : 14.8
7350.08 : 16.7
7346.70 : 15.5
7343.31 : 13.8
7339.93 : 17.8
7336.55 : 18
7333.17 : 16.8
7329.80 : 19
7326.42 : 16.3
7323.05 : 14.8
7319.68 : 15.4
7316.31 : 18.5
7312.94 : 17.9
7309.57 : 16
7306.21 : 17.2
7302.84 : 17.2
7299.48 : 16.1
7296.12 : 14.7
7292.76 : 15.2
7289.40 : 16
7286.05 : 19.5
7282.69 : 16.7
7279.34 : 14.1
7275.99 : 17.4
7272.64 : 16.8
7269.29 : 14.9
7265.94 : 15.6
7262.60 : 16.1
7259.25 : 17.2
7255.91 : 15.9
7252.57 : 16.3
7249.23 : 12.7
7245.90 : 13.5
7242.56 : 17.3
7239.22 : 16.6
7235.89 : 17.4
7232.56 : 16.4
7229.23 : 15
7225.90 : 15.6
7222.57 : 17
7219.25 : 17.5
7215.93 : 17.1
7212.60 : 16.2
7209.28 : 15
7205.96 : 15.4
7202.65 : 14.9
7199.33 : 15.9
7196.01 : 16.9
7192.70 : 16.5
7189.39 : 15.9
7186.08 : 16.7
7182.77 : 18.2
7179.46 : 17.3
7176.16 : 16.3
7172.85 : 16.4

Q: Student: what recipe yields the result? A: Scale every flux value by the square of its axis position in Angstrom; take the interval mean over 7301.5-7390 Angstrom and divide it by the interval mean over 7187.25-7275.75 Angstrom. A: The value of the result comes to 1.07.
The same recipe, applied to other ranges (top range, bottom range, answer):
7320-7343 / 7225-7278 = 1.08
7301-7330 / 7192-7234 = 1.07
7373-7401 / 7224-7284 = 1.11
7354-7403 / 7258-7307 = 1.05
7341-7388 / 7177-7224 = 1.03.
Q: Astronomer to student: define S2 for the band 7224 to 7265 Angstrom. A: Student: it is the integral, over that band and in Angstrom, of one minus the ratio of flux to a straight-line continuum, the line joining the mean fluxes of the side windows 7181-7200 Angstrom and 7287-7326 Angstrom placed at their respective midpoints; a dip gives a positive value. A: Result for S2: 1.8 Angstrom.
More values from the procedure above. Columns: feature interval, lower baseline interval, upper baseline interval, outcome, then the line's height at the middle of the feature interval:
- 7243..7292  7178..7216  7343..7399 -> 1.2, 16.3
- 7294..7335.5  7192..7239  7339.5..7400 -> -0.8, 16.3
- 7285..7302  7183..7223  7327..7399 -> 0.3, 16.5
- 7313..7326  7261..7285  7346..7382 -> -0.2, 16.2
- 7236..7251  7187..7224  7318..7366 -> 0.9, 16.2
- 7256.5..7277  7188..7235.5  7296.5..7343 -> 0.3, 16.5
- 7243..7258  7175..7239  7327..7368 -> 1.4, 16.4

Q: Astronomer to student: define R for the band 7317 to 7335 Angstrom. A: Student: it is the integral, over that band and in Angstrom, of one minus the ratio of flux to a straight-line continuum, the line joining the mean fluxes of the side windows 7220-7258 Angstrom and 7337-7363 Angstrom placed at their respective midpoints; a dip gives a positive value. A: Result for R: -0.8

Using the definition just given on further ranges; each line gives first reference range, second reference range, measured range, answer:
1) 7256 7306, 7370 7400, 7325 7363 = 0.64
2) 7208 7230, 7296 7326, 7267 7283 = 0.50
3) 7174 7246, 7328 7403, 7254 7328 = 0.86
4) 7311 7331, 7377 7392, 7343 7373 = 1.84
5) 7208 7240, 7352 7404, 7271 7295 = 0.01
